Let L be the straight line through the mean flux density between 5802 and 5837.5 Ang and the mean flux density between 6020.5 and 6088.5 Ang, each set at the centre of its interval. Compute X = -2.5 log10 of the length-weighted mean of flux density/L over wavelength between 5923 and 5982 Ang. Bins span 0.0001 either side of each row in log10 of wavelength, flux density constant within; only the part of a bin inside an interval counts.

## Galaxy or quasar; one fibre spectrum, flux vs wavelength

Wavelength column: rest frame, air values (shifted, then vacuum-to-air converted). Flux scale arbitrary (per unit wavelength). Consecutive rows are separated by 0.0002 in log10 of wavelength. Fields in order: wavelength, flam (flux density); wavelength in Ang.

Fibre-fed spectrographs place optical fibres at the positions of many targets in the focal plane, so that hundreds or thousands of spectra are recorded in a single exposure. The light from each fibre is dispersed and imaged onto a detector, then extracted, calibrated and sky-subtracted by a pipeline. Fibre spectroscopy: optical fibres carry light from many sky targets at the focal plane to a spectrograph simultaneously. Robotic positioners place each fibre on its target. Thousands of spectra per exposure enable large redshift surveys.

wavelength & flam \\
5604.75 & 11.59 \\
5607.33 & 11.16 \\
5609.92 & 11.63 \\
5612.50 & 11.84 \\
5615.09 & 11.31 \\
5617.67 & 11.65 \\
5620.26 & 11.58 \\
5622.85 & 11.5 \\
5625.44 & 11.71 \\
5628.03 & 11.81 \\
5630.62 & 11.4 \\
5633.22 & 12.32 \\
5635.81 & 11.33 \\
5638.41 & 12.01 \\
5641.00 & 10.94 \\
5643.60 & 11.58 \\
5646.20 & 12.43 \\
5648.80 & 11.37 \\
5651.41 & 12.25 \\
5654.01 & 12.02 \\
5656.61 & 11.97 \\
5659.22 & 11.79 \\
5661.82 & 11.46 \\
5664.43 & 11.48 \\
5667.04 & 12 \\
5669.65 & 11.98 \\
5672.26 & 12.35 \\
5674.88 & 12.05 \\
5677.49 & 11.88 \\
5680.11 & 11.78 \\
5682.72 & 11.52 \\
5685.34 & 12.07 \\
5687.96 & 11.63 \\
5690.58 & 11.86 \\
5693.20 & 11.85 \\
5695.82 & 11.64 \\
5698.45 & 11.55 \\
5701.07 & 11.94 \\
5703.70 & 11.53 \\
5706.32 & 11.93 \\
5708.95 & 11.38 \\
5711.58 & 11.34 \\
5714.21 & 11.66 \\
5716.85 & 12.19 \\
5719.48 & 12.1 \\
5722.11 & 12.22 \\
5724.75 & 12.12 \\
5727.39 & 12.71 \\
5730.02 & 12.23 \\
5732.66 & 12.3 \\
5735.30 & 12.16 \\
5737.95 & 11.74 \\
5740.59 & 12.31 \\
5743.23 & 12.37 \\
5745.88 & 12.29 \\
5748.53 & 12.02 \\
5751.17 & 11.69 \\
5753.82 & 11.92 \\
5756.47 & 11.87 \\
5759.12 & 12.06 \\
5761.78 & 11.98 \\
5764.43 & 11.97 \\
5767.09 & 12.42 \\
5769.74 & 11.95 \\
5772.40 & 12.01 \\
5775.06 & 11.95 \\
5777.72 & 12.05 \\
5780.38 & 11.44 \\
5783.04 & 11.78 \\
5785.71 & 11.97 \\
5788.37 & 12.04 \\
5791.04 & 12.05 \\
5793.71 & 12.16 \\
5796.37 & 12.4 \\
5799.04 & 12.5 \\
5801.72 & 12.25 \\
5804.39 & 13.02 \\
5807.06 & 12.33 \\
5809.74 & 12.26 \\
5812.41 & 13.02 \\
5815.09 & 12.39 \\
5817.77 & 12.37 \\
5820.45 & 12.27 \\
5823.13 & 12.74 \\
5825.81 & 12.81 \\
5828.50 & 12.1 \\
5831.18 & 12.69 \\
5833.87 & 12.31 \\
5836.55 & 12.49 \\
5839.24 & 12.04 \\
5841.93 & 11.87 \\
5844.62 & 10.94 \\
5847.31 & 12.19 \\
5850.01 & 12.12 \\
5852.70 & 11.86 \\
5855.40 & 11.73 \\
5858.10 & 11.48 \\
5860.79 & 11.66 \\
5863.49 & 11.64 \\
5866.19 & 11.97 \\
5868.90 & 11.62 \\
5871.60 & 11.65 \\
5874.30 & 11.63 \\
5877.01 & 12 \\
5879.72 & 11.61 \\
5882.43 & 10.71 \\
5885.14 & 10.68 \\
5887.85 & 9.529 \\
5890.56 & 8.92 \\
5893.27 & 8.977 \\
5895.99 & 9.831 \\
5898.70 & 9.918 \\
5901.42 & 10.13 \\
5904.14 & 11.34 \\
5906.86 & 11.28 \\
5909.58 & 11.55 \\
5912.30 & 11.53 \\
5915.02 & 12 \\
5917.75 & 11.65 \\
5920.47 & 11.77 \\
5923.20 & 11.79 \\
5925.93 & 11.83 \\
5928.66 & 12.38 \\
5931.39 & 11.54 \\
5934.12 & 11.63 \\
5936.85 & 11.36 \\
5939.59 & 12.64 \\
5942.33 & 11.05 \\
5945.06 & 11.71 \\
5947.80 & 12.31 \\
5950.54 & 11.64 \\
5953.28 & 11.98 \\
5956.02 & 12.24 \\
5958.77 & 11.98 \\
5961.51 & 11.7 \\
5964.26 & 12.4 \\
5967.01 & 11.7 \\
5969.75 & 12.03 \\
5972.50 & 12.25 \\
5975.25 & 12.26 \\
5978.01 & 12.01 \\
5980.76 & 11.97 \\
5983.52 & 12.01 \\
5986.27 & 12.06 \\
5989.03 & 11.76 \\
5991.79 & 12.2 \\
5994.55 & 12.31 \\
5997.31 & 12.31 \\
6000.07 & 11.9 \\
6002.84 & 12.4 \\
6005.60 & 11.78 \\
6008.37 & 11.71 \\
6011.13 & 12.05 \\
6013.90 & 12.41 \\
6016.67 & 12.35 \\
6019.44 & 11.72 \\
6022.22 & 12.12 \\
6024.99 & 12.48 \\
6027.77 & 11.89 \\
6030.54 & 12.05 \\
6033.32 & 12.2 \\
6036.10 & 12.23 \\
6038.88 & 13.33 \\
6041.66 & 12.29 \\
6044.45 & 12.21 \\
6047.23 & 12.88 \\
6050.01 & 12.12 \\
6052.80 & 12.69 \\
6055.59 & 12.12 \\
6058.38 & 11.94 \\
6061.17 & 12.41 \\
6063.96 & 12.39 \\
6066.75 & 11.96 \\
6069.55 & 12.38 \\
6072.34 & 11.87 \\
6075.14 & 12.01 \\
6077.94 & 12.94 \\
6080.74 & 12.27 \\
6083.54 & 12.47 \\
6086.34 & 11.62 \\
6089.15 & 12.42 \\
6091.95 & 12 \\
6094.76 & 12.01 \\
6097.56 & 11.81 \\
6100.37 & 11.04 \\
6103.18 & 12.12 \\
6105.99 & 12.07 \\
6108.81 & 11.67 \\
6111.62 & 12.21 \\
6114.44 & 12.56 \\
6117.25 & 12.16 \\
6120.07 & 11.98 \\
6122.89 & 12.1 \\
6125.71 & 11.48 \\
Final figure 0.04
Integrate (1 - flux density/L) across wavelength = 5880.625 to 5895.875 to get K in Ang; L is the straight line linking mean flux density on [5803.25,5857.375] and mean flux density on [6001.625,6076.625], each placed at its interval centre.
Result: 3.0 Ang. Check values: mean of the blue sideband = 12.3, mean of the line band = 9.82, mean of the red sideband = 12.2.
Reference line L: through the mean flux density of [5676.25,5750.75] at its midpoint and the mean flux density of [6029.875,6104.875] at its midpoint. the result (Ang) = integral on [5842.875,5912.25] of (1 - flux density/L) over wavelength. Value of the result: 5.6 Ang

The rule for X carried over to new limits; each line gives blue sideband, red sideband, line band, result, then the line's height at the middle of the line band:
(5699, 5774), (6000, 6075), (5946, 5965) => 0.01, 12.2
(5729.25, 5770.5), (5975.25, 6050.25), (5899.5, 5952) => 0.05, 12.1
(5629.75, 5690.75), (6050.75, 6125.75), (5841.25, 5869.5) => 0.02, 11.9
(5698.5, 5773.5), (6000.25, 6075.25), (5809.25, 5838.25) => -0.04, 12.1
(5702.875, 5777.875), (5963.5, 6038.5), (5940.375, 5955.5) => 0.03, 12.1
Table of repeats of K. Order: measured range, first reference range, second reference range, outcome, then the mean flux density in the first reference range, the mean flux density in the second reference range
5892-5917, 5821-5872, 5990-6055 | 2.74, 12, 12.2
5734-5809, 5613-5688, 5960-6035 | -1.41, 11.8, 12.1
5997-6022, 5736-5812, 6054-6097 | 0.22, 12.1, 12.2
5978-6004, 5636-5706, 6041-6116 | -0.02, 11.8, 12.2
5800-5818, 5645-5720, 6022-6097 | -0.84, 11.8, 12.3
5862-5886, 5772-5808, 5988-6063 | 1.28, 12.1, 12.2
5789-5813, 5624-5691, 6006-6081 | -0.88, 11.8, 12.3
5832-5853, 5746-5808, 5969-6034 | 0.15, 12.1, 12.1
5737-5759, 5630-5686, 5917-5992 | -0.34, 11.8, 11.9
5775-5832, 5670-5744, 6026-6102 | -1.38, 11.9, 12.2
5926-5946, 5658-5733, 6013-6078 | 0.64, 11.9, 12.3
